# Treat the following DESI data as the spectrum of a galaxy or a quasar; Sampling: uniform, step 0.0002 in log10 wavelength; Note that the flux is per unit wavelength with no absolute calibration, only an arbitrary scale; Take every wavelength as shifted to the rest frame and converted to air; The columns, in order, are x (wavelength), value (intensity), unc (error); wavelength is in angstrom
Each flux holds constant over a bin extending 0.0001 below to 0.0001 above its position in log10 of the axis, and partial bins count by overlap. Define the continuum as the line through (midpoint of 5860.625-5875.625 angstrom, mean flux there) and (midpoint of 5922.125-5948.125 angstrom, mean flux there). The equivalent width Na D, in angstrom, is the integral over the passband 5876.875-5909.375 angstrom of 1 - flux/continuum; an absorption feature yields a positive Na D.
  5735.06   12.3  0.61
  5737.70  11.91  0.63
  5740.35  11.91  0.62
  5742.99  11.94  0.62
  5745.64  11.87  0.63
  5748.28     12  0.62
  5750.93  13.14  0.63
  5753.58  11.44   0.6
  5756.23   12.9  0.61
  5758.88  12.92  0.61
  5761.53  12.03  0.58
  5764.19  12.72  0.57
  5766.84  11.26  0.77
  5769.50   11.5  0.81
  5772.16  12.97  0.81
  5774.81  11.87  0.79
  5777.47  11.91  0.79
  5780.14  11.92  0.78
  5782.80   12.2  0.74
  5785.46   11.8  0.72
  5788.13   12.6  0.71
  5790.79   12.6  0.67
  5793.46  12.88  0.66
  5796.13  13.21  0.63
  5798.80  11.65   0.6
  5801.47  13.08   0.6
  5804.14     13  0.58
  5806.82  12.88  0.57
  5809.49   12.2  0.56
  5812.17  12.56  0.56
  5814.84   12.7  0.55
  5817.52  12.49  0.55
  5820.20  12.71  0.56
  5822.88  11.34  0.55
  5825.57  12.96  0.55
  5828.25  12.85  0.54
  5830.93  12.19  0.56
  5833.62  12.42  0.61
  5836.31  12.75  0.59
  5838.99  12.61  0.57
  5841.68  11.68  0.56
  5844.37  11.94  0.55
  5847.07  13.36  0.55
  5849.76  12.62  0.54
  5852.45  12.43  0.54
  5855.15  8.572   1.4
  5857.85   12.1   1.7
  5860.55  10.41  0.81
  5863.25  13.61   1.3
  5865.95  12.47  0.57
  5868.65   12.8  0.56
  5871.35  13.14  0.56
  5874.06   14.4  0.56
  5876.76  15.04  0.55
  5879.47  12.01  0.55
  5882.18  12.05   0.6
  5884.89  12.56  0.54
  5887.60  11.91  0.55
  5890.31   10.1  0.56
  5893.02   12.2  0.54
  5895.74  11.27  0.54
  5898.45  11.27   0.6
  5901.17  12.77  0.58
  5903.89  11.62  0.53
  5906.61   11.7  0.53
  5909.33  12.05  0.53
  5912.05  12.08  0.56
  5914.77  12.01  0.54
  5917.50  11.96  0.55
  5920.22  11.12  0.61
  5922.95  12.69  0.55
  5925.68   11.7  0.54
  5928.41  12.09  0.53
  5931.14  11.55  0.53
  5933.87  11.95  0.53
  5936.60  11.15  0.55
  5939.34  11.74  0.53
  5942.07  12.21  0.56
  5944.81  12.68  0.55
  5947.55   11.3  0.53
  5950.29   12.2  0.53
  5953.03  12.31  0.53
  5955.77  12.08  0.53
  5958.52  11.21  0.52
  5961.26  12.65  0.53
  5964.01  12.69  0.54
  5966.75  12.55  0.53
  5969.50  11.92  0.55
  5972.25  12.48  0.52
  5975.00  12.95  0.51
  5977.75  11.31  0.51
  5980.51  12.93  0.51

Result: 1.9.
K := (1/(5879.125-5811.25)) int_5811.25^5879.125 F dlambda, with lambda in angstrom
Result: 12.5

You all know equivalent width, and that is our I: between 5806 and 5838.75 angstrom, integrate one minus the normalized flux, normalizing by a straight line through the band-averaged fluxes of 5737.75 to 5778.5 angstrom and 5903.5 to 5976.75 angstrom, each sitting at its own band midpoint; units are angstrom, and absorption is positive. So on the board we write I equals -1.1 angstrom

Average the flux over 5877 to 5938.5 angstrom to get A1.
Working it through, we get 11.9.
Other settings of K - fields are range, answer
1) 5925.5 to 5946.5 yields 11.9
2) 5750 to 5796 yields 12.3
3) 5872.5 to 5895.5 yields 12.5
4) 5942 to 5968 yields 12.2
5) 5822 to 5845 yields 12.3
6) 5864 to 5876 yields 13.3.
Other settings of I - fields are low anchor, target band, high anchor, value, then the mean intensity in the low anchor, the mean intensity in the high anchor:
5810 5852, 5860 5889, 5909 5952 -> -1.4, 12.5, 11.9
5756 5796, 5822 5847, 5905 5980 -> -0.4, 12.3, 12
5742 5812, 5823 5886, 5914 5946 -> -1.8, 12.3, 11.9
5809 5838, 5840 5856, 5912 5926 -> 0.6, 12.5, 11.9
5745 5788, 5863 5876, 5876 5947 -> -1.4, 12.2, 11.9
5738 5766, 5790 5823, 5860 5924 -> -1.0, 12.3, 12.2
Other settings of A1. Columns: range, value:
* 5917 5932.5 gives 11.8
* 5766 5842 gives 12.4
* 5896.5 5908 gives 11.8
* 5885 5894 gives 11.5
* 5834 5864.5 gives 12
